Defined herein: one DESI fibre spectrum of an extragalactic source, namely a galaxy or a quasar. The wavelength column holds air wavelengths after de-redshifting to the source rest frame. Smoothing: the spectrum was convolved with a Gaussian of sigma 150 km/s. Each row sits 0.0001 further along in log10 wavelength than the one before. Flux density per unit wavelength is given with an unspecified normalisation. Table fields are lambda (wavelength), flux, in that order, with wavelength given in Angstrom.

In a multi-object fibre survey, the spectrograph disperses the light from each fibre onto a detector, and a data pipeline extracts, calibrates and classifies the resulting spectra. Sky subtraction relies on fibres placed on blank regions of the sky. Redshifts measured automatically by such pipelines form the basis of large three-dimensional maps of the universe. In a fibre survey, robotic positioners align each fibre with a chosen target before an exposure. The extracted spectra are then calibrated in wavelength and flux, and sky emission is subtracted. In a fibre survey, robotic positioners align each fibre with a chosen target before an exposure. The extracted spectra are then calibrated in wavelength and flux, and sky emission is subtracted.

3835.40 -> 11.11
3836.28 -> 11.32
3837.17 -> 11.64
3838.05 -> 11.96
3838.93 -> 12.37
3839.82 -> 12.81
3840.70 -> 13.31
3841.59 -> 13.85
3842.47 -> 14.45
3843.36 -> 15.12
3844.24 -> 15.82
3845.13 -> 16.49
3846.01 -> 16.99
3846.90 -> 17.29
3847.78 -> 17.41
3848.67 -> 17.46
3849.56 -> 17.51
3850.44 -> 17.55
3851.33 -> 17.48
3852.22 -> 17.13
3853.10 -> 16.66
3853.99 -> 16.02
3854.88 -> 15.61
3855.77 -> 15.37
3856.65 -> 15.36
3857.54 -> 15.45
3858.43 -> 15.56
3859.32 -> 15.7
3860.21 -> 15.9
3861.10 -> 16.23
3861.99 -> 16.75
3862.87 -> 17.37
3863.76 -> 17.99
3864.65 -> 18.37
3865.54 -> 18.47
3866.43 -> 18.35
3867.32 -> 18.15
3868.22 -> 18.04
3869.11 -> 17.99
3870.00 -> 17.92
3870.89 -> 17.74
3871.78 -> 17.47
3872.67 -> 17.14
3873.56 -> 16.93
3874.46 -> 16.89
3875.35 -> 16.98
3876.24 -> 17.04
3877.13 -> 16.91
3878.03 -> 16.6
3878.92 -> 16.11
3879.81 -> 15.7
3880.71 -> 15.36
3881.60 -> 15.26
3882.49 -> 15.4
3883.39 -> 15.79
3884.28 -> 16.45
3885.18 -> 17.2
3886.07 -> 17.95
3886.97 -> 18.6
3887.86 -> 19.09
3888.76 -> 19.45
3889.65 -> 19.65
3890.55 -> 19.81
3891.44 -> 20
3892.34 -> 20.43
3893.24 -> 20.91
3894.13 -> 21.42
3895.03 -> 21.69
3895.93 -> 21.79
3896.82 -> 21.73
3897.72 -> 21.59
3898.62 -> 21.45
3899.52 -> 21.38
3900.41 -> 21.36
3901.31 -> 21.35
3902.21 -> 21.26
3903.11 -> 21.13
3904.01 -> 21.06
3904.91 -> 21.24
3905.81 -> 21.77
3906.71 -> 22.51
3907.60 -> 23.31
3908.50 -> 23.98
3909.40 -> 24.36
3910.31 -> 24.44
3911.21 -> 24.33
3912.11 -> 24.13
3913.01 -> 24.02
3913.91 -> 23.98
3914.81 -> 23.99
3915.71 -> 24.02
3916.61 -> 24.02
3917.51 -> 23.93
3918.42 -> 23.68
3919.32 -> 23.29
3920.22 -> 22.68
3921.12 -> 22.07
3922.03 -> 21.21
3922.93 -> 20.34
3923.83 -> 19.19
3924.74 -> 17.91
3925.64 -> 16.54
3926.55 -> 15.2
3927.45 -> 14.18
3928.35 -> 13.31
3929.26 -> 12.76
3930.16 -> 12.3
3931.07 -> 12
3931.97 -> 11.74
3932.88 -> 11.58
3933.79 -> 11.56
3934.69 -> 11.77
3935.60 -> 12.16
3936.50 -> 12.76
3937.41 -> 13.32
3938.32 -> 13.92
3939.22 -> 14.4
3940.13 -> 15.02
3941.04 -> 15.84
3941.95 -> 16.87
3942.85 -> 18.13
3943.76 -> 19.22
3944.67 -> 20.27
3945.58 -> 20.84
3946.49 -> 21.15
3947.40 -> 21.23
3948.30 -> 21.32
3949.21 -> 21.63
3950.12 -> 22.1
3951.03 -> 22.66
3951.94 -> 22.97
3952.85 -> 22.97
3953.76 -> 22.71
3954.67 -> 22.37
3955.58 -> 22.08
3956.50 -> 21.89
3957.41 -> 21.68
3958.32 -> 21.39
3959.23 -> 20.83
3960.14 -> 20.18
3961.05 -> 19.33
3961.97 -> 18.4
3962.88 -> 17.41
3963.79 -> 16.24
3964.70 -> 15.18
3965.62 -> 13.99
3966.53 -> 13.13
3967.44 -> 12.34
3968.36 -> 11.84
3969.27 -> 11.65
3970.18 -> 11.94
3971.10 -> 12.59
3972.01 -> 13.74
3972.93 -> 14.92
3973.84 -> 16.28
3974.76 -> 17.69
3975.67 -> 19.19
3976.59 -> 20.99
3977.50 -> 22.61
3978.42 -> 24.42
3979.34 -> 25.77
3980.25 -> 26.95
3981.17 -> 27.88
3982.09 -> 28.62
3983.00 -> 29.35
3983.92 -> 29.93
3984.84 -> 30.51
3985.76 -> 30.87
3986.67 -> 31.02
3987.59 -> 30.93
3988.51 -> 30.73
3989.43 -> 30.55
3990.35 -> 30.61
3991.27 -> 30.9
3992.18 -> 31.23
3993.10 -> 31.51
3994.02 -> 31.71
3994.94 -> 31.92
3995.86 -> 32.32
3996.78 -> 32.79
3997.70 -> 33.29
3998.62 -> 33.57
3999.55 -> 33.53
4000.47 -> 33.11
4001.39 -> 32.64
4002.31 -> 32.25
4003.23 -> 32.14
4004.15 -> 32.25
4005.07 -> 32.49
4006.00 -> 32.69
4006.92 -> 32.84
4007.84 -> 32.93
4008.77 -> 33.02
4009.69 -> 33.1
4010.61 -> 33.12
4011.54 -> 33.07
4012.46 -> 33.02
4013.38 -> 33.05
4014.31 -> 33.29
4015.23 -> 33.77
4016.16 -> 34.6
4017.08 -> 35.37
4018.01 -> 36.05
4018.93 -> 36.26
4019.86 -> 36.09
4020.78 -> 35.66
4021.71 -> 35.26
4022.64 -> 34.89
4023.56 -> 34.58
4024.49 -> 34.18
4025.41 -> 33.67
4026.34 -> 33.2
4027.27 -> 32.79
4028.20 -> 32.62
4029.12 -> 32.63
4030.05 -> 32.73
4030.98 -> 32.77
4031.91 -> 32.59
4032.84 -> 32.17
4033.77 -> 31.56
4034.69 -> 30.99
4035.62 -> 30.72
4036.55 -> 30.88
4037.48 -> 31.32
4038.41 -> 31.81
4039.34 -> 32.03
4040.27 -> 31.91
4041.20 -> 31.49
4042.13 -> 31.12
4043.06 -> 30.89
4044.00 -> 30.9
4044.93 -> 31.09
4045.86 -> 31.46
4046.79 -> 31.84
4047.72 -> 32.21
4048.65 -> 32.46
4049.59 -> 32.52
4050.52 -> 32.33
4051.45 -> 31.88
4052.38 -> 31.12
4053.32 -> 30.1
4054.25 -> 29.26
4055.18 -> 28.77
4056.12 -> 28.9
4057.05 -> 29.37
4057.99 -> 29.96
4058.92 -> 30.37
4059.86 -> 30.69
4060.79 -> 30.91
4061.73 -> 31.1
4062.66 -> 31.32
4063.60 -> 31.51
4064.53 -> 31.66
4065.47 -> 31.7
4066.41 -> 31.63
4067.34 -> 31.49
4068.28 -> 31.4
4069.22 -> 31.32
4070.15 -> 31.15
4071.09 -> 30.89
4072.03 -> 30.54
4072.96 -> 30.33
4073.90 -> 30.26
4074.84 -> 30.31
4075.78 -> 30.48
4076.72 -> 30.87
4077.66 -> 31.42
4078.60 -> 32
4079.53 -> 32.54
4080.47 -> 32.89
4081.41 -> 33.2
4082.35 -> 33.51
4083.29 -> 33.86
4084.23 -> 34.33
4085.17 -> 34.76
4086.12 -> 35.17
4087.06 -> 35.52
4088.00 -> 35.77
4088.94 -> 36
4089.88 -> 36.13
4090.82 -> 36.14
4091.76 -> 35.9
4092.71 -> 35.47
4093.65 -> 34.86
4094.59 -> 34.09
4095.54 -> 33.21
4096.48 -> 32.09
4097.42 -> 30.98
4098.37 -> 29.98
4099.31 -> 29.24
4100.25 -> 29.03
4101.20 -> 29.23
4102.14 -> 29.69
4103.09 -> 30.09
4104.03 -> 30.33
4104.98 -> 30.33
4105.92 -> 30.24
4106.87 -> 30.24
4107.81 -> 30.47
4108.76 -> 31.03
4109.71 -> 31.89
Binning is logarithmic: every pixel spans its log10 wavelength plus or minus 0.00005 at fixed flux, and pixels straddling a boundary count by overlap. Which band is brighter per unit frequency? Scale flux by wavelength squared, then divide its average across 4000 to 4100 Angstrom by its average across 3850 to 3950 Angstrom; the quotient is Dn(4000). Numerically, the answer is 1.9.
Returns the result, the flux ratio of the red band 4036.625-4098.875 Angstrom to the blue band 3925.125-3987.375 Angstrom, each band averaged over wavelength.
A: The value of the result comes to 1.71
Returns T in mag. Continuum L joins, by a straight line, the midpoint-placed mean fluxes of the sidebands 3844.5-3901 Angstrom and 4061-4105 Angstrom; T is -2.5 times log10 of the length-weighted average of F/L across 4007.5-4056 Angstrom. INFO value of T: -0.140 mag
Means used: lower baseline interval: 17.8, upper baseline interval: 32.3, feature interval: 32.6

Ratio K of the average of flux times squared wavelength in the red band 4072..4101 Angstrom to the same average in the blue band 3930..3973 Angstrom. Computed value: 2.1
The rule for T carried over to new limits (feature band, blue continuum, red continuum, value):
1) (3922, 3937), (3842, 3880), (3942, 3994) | 0.37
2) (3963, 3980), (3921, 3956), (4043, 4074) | 0.27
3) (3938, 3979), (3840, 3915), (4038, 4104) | 0.29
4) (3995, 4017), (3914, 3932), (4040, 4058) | -0.22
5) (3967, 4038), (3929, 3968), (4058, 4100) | -0.24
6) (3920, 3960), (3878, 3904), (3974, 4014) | 0.34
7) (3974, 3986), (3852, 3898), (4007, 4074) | 0.06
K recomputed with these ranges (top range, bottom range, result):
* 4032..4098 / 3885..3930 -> 1.66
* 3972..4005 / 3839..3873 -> 1.85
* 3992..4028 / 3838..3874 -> 2.20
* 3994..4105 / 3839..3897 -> 2.06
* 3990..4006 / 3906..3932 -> 1.64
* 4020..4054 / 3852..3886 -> 2.10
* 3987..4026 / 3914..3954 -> 1.88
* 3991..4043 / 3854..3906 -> 1.93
